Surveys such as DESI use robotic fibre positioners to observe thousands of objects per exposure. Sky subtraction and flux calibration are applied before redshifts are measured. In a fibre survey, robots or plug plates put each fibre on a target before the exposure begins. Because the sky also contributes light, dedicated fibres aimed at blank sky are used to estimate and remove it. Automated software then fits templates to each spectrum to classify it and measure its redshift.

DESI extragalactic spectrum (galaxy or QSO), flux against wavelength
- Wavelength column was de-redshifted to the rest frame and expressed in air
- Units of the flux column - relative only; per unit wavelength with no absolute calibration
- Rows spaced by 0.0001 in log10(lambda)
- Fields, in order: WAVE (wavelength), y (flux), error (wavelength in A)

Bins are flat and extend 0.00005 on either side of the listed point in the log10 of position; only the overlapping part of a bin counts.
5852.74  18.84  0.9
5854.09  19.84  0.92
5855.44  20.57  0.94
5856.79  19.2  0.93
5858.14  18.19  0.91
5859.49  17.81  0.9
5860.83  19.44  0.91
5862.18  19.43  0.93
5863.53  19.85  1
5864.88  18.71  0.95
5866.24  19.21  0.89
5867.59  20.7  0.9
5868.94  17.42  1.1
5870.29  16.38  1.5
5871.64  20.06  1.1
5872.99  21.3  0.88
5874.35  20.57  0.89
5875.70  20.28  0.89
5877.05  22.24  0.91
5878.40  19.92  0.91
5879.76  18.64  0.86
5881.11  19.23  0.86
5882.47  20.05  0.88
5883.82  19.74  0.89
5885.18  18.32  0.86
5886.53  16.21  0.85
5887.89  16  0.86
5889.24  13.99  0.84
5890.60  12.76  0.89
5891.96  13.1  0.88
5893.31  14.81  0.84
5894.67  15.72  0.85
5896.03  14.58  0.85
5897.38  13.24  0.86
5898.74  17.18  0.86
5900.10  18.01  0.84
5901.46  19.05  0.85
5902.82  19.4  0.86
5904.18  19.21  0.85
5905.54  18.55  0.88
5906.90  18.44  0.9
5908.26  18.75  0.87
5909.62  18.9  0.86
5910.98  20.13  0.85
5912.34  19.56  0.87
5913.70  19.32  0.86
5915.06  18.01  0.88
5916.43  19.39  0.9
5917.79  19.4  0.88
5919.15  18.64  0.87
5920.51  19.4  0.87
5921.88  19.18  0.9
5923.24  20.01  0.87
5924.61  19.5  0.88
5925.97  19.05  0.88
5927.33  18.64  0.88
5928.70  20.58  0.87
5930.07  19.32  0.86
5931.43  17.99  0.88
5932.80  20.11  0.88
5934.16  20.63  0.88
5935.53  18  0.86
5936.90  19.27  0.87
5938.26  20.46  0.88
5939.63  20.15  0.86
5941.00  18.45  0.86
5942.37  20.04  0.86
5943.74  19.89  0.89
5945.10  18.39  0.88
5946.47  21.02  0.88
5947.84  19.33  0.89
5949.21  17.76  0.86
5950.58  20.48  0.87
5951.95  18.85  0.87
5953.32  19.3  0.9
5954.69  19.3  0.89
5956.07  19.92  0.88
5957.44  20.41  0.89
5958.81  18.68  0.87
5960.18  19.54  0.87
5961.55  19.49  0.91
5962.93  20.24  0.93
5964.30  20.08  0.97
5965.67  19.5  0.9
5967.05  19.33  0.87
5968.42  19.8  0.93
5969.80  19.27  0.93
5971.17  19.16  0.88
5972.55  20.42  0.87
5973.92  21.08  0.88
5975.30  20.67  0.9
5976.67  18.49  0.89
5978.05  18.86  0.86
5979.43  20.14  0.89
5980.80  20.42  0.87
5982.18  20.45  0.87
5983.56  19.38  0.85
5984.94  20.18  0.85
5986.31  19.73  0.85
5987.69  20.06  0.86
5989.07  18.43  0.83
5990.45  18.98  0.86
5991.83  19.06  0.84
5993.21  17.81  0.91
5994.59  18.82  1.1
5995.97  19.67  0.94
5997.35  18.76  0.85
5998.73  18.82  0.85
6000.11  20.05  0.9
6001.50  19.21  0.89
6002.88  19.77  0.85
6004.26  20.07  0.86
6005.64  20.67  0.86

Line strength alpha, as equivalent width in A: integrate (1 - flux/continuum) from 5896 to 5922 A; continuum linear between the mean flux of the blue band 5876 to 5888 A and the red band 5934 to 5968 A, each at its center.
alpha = 1.04 A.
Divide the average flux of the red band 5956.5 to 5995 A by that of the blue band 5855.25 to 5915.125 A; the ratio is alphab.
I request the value 1.1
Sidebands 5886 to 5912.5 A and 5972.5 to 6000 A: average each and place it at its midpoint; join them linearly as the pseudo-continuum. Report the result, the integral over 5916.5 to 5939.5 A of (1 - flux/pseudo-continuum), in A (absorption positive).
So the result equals -2.2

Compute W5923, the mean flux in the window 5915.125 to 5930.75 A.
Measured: 19.3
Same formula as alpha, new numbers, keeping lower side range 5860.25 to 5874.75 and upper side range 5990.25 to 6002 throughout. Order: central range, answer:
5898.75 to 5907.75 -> 0.3 A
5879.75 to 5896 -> 2.4 A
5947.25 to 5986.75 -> -1.2 A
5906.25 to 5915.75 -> 0.1 A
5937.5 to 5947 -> -0.3 A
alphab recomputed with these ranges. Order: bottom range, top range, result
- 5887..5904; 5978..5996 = 1.23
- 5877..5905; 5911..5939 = 1.13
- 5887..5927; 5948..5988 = 1.11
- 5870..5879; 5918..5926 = 0.95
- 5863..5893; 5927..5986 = 1.07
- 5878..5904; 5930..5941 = 1.15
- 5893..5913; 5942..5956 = 1.10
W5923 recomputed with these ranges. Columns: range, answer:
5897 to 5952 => 19.1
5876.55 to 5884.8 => 19.8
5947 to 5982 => 19.6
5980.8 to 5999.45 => 19.3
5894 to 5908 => 17.4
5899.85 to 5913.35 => 19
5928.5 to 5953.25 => 19.5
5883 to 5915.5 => 17.2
